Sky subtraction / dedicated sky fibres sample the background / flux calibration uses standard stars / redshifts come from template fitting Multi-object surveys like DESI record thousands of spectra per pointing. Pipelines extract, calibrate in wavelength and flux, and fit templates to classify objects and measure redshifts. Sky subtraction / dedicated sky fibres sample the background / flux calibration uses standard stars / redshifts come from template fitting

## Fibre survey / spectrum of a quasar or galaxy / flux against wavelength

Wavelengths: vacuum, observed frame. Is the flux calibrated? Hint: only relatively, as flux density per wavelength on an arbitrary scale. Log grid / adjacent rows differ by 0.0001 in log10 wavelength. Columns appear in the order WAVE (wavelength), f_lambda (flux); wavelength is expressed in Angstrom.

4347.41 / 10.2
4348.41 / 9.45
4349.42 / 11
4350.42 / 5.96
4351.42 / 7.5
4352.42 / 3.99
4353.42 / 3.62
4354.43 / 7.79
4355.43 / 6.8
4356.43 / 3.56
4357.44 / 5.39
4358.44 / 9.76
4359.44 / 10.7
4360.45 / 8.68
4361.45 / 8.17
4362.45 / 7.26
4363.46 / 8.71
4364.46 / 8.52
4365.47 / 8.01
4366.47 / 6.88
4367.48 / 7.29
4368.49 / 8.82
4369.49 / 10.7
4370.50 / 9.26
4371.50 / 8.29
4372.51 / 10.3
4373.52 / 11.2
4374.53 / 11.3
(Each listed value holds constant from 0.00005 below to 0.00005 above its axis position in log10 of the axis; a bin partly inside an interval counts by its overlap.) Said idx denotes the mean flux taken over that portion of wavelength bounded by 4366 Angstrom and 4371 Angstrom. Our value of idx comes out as 8.6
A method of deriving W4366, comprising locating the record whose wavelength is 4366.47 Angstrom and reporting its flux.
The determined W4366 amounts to 6.88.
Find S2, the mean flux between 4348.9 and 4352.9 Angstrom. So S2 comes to 7.13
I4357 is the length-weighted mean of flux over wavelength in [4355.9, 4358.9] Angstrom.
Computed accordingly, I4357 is 6.19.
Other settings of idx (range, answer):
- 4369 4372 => 9.42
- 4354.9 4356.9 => 5.26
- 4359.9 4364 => 8.24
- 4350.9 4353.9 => 5.06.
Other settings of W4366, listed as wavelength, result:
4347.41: 10.2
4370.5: 9.26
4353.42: 3.62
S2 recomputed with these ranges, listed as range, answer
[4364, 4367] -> 7.78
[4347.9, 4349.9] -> 10.2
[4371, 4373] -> 9.29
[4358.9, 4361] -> 9.66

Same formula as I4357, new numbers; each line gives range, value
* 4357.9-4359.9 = 10.2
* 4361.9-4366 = 8.12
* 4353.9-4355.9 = 7.25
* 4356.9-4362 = 8.5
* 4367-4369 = 8.09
